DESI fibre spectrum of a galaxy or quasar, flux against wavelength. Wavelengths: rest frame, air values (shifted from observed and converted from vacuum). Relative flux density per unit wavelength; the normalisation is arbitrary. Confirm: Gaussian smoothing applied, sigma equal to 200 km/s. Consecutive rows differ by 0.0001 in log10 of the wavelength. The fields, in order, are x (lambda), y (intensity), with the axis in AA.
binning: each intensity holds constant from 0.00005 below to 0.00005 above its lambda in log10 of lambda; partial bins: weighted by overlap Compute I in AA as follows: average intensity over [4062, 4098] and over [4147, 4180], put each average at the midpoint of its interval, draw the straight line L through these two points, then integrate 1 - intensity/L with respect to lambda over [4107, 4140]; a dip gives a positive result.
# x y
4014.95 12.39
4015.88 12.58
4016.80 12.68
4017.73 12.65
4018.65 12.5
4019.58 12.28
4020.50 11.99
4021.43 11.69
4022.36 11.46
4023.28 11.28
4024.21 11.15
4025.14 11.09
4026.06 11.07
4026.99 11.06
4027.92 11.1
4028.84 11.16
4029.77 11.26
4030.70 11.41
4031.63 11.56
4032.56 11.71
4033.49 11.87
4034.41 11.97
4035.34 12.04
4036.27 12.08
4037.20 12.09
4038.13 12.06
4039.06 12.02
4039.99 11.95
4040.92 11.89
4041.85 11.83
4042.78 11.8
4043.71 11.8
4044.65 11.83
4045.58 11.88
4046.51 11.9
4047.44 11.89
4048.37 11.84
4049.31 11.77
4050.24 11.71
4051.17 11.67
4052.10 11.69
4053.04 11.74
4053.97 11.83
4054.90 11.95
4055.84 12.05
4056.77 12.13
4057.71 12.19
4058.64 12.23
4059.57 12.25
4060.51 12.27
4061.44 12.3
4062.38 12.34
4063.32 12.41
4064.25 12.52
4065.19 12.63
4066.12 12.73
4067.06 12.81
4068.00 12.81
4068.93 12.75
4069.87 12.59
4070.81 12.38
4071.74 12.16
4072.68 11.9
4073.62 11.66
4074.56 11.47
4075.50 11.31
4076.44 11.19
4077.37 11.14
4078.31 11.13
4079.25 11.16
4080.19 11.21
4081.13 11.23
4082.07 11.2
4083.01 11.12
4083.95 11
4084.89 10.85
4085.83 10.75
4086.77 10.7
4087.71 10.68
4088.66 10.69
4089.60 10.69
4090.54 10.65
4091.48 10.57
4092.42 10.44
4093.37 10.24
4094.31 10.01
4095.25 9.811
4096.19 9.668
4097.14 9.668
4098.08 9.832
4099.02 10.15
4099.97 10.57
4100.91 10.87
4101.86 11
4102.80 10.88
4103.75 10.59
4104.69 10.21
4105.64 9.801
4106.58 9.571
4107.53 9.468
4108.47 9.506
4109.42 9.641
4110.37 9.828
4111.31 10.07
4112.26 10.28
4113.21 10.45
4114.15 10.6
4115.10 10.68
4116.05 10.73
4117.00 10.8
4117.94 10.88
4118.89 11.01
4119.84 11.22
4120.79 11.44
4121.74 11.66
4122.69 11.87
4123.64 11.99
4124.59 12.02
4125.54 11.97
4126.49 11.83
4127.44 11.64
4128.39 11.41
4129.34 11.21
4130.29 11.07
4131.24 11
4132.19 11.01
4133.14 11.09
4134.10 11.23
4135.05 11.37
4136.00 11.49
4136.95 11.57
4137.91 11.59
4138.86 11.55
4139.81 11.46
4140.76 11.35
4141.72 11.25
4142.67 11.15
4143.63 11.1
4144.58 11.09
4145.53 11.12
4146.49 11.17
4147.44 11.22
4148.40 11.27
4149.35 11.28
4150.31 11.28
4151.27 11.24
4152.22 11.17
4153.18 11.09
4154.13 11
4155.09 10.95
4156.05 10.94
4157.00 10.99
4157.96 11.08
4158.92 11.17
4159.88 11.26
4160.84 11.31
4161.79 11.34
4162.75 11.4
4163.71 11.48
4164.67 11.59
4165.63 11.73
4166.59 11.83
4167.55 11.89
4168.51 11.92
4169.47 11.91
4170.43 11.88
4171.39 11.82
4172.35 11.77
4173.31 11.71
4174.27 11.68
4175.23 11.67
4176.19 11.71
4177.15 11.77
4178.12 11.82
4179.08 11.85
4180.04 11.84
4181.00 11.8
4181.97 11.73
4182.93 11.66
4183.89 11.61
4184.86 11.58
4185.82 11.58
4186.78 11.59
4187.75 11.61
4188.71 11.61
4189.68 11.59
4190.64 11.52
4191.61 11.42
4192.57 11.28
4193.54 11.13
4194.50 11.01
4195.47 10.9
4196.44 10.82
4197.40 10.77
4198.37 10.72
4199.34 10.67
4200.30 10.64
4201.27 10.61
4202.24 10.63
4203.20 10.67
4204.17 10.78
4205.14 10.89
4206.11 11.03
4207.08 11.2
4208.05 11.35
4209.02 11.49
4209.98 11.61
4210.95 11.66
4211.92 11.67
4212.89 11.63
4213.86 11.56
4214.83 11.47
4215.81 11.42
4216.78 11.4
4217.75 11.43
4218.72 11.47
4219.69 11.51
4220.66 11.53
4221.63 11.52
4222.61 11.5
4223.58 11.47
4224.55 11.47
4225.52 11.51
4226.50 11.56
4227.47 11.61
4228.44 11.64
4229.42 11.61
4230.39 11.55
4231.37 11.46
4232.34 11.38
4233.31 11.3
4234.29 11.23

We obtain 1.0 AA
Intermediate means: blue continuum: 11.3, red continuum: 11.5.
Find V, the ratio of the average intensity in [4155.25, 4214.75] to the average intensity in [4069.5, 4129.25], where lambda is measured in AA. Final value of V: 1.1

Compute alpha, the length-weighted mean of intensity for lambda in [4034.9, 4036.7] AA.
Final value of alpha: 12.1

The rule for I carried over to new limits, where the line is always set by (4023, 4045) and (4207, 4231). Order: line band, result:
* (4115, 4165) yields 1.2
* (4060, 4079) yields -0.8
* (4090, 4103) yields 1.4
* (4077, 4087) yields 0.5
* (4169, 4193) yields -0.3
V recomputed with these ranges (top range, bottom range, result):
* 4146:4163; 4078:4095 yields 1.04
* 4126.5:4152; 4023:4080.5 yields 0.95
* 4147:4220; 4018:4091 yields 0.97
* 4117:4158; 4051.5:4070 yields 0.92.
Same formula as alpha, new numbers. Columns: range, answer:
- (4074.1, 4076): 11.4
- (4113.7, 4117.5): 10.7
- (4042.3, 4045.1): 11.8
